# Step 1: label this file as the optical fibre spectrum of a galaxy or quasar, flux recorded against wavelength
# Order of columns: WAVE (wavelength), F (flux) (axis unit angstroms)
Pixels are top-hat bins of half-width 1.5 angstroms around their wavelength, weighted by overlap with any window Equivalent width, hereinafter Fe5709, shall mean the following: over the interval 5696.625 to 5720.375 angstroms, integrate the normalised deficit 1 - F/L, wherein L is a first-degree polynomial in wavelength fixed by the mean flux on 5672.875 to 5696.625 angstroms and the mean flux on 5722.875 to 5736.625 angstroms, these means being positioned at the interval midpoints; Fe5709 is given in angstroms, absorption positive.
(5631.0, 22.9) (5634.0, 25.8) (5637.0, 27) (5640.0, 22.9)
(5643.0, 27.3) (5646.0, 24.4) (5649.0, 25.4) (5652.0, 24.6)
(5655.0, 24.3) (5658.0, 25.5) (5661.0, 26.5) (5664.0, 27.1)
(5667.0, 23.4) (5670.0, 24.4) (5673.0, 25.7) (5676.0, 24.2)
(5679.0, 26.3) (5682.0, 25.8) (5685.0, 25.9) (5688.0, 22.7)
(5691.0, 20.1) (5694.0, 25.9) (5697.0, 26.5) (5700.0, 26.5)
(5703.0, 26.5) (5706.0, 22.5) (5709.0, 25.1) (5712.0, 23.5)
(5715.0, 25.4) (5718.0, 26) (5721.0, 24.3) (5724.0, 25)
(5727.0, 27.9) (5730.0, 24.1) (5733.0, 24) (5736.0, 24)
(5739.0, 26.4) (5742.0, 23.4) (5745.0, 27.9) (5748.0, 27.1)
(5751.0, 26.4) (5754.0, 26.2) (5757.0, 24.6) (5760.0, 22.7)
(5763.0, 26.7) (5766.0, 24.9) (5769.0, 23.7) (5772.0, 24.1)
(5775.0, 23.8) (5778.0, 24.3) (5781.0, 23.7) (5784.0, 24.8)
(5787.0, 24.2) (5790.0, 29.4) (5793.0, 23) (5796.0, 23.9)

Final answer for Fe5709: -0.3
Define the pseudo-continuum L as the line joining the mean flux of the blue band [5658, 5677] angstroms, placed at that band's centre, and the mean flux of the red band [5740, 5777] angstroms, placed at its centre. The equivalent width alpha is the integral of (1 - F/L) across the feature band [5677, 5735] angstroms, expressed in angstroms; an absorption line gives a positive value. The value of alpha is 0.6 angstroms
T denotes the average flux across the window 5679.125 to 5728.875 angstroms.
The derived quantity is 25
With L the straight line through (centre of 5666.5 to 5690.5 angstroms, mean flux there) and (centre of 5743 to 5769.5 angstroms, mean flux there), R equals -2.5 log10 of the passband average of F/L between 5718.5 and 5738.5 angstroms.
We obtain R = 0.01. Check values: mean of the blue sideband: 24.7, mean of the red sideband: 25.6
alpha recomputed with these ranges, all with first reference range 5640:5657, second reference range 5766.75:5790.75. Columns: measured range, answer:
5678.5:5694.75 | 0.41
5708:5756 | -1.29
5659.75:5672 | -0.19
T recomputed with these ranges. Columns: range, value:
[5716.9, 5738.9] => 25.1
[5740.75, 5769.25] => 25.5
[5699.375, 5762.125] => 25.2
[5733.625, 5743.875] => 24.7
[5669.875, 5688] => 25.2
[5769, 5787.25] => 24.1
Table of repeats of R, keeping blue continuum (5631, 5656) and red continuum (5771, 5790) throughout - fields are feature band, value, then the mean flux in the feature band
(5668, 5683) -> -0.01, 25.2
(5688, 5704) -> 0.00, 24.8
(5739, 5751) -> -0.06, 26.2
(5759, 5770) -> 0.00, 24.6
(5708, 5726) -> -0.01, 25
